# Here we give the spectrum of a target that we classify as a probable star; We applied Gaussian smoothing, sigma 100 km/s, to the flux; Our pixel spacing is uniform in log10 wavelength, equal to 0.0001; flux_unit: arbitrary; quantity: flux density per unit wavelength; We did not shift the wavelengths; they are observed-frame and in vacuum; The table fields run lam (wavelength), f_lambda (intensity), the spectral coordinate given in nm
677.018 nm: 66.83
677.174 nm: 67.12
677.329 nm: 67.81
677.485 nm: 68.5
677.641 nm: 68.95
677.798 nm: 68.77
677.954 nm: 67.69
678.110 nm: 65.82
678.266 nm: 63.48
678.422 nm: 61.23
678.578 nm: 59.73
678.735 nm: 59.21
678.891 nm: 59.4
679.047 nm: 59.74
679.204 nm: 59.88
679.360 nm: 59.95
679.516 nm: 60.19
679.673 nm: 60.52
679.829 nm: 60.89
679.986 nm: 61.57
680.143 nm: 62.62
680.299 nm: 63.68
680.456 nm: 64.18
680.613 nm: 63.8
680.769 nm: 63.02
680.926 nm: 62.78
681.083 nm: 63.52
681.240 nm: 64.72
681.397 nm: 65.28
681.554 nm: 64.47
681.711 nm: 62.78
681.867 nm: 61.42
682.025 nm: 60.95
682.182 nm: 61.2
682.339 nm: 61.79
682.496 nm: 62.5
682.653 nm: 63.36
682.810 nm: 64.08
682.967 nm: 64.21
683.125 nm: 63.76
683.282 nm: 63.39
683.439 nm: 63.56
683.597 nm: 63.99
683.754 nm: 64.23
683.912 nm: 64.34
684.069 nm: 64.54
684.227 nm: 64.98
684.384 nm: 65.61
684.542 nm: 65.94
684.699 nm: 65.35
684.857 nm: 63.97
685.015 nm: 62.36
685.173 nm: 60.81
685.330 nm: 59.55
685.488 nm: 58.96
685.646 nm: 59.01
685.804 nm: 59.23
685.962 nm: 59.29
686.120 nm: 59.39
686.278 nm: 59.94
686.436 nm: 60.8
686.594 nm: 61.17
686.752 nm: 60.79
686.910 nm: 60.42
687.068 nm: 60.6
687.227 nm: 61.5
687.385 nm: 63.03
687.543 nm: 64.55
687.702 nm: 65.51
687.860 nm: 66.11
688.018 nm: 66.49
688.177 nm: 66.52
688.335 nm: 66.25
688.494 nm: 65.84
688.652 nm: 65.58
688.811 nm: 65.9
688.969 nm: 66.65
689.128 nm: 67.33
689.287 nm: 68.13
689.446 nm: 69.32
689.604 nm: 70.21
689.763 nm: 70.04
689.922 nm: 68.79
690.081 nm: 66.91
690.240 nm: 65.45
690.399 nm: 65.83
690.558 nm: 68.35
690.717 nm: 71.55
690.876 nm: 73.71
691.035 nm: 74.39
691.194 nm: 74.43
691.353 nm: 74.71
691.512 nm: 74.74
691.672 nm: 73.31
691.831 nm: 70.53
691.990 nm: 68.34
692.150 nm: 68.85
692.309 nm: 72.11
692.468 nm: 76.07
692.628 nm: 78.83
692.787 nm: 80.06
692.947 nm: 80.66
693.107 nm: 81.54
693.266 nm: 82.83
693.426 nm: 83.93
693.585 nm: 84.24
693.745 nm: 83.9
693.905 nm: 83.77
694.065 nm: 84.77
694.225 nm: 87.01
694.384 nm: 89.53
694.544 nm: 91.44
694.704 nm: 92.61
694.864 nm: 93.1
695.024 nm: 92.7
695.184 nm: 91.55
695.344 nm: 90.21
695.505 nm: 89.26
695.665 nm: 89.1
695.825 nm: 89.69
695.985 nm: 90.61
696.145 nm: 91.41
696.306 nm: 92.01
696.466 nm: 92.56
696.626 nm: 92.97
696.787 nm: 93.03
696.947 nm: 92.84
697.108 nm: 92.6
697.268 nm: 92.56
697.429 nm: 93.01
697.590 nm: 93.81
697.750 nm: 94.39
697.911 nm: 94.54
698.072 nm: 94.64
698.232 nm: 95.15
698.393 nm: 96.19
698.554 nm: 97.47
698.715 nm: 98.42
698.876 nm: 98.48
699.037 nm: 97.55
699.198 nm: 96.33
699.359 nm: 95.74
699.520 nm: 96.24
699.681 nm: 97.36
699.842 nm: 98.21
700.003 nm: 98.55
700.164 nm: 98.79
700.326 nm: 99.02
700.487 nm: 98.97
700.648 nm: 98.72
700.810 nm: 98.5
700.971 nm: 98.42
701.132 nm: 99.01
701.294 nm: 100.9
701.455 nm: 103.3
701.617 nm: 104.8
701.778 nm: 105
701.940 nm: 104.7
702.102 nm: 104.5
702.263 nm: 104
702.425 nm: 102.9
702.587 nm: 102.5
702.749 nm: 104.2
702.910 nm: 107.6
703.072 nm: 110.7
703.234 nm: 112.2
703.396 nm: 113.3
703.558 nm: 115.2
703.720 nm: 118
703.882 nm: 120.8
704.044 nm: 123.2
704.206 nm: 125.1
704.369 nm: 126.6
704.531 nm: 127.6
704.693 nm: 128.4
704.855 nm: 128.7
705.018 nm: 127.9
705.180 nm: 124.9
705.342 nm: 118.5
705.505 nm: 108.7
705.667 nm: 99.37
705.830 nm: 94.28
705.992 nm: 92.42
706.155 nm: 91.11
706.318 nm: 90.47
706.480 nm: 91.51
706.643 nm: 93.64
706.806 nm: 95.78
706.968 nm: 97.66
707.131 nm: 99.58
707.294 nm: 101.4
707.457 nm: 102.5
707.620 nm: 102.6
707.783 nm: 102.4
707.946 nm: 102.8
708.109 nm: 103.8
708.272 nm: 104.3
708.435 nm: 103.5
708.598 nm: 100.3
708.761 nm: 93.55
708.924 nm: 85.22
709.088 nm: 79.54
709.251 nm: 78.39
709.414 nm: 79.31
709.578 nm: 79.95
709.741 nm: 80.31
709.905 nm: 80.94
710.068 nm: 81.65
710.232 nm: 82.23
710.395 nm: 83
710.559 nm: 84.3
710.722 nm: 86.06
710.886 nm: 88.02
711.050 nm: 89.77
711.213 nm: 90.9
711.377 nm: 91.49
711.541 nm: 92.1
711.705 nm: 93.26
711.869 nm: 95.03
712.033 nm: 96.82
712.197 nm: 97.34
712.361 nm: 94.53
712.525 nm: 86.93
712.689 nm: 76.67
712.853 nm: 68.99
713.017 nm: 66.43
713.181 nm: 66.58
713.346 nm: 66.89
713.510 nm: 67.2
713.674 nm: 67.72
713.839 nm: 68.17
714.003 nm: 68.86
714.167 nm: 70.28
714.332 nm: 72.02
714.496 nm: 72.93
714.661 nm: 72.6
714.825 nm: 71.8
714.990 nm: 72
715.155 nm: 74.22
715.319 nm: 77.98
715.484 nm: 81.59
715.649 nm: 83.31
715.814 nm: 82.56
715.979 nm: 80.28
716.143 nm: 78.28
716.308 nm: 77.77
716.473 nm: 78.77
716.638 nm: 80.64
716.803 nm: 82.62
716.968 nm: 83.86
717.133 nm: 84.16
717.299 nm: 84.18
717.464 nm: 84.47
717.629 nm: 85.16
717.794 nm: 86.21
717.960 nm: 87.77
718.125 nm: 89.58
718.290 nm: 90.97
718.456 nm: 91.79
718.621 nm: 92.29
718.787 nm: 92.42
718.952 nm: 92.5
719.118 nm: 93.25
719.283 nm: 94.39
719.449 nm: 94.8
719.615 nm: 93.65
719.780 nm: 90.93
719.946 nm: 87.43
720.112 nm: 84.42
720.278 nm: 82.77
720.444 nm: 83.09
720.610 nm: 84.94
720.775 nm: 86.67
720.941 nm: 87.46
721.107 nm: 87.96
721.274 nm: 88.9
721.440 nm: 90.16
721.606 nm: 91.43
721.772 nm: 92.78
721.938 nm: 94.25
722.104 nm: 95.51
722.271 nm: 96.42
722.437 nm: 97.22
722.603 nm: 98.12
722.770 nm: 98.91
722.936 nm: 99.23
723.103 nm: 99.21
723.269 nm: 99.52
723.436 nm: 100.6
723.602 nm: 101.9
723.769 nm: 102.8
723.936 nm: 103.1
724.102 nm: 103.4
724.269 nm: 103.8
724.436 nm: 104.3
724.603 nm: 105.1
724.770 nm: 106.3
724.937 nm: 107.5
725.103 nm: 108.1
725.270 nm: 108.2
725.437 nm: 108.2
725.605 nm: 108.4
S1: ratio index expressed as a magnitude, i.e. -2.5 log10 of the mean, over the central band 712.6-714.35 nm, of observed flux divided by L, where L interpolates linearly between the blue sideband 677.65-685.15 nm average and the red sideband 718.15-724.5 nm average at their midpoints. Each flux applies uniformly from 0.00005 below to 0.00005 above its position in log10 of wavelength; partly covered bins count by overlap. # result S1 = 0.262 mag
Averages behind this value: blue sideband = 63.1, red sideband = 94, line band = 69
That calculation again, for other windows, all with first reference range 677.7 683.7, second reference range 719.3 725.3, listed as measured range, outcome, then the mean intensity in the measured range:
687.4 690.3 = 0.038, 66.9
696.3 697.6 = -0.221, 92.8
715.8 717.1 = 0.135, 80.7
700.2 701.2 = -0.246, 98.8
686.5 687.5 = 0.108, 61.4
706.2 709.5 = -0.132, 95.3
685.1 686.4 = 0.124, 59.6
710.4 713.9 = 0.065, 82.7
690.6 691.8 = -0.036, 73.5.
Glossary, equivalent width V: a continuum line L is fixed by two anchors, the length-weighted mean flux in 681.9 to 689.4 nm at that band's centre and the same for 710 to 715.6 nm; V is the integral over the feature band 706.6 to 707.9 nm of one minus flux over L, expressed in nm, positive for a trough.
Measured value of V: -0.394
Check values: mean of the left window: 63.3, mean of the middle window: 99.7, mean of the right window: 79.9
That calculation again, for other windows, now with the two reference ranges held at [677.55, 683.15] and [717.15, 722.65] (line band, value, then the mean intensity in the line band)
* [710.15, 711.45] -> -0.050 nm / 87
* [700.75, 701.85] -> -0.346 nm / 102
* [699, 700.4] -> -0.394 nm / 97.5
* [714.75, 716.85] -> 0.208 nm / 78.6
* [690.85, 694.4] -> -0.346 nm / 78.3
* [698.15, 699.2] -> -0.303 nm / 97.1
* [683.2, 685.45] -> 0.064 nm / 63.7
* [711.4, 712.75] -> -0.115 nm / 91.8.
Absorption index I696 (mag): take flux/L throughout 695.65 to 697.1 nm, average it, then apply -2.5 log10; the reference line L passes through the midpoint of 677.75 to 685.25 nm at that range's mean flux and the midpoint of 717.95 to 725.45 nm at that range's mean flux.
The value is -0.22 mag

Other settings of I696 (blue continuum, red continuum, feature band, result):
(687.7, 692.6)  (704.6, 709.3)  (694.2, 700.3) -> -0.13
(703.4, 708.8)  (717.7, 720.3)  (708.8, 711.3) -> 0.22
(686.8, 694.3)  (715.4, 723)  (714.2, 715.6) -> 0.16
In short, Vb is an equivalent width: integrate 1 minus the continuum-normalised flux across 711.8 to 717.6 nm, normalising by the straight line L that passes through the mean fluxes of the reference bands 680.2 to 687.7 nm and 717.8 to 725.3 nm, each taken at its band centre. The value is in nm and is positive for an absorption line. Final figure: 0.715 nm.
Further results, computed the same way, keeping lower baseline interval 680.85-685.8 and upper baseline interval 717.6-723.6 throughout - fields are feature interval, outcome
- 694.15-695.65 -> -0.39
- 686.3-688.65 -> 0.10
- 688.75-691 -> -0.01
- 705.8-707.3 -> -0.25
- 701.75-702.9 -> -0.39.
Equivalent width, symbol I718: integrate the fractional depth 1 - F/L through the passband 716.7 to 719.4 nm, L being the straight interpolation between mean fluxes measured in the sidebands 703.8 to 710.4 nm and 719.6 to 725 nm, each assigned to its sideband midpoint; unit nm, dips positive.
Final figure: 0.24 nm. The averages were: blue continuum 101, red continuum 95.4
